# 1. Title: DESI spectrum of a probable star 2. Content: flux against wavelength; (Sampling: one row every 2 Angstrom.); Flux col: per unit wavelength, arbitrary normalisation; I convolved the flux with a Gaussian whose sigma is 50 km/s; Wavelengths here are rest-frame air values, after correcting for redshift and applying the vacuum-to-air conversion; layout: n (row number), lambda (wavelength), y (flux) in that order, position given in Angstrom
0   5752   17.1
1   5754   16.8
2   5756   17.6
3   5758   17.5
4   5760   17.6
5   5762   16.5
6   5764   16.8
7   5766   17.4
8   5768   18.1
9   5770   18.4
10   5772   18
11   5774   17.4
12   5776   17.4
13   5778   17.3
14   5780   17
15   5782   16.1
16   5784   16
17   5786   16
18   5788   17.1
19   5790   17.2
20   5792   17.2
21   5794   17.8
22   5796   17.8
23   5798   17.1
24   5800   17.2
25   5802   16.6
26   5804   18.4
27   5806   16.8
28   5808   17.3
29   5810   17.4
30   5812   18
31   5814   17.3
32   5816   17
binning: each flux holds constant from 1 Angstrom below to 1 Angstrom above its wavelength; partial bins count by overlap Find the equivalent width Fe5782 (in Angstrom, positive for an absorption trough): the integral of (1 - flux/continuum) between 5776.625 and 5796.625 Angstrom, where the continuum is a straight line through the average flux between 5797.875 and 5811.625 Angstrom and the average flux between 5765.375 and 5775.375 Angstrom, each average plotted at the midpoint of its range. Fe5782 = 0.74 Angstrom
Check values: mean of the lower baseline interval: 17.9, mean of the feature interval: 16.9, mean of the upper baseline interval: 17.3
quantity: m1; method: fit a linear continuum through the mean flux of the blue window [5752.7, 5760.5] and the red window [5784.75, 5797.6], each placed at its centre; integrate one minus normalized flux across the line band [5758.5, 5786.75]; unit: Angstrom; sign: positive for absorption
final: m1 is 0.2 Angstrom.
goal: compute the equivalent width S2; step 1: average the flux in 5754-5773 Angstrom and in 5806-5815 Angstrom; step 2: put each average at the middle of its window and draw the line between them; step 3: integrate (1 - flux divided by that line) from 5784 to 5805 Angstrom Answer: 0.3 Angstrom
